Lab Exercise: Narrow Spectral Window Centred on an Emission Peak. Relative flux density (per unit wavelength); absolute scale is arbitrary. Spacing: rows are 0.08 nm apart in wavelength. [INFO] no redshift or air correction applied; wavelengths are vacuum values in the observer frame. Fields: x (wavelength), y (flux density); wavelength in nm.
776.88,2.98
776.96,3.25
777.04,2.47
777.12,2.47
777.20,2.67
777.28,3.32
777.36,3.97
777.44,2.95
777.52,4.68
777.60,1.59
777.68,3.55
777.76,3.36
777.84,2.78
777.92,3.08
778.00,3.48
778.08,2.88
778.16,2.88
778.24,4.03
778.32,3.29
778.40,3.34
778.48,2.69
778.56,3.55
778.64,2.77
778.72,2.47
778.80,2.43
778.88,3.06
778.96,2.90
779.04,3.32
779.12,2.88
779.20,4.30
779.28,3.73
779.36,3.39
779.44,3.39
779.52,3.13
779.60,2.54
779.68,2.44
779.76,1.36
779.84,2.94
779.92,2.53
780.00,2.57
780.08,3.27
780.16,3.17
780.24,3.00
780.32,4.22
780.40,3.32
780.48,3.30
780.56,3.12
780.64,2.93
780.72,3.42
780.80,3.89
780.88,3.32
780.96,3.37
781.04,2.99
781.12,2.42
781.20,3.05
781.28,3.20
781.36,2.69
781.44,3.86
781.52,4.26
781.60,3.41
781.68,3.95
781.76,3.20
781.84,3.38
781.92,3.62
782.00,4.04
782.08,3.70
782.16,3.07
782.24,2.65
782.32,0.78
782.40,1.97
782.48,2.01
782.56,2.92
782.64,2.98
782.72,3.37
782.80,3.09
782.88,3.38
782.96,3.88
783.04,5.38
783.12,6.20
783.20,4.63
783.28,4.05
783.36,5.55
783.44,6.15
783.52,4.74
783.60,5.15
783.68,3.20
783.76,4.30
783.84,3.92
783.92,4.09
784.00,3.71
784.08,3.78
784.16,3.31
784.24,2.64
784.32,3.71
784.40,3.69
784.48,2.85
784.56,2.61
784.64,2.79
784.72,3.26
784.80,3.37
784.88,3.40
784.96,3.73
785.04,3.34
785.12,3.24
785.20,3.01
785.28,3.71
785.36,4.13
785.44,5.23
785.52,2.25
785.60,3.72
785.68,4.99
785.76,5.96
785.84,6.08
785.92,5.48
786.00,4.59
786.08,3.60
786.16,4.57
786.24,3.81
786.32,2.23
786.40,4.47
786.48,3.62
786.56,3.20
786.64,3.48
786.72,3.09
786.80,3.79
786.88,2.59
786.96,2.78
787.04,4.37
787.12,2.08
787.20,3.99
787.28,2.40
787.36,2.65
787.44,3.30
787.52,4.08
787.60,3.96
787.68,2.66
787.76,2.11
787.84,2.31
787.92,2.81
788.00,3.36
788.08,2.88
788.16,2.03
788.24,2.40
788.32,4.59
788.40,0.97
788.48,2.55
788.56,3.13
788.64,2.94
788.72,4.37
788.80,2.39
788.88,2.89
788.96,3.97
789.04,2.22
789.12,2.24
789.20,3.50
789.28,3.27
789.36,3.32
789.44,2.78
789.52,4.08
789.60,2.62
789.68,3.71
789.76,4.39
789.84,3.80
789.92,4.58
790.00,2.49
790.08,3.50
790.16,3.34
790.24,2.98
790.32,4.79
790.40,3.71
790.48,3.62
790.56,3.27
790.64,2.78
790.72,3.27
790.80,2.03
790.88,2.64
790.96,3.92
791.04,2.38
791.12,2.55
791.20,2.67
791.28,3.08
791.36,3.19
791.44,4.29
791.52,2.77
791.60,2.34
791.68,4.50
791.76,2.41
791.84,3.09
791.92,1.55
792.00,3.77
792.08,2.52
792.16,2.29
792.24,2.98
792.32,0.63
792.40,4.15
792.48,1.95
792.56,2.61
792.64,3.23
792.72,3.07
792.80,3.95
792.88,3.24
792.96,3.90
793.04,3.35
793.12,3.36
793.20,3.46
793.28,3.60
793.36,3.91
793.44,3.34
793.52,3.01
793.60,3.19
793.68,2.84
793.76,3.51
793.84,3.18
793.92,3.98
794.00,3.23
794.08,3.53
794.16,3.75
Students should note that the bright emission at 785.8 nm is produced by [N II] 6583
